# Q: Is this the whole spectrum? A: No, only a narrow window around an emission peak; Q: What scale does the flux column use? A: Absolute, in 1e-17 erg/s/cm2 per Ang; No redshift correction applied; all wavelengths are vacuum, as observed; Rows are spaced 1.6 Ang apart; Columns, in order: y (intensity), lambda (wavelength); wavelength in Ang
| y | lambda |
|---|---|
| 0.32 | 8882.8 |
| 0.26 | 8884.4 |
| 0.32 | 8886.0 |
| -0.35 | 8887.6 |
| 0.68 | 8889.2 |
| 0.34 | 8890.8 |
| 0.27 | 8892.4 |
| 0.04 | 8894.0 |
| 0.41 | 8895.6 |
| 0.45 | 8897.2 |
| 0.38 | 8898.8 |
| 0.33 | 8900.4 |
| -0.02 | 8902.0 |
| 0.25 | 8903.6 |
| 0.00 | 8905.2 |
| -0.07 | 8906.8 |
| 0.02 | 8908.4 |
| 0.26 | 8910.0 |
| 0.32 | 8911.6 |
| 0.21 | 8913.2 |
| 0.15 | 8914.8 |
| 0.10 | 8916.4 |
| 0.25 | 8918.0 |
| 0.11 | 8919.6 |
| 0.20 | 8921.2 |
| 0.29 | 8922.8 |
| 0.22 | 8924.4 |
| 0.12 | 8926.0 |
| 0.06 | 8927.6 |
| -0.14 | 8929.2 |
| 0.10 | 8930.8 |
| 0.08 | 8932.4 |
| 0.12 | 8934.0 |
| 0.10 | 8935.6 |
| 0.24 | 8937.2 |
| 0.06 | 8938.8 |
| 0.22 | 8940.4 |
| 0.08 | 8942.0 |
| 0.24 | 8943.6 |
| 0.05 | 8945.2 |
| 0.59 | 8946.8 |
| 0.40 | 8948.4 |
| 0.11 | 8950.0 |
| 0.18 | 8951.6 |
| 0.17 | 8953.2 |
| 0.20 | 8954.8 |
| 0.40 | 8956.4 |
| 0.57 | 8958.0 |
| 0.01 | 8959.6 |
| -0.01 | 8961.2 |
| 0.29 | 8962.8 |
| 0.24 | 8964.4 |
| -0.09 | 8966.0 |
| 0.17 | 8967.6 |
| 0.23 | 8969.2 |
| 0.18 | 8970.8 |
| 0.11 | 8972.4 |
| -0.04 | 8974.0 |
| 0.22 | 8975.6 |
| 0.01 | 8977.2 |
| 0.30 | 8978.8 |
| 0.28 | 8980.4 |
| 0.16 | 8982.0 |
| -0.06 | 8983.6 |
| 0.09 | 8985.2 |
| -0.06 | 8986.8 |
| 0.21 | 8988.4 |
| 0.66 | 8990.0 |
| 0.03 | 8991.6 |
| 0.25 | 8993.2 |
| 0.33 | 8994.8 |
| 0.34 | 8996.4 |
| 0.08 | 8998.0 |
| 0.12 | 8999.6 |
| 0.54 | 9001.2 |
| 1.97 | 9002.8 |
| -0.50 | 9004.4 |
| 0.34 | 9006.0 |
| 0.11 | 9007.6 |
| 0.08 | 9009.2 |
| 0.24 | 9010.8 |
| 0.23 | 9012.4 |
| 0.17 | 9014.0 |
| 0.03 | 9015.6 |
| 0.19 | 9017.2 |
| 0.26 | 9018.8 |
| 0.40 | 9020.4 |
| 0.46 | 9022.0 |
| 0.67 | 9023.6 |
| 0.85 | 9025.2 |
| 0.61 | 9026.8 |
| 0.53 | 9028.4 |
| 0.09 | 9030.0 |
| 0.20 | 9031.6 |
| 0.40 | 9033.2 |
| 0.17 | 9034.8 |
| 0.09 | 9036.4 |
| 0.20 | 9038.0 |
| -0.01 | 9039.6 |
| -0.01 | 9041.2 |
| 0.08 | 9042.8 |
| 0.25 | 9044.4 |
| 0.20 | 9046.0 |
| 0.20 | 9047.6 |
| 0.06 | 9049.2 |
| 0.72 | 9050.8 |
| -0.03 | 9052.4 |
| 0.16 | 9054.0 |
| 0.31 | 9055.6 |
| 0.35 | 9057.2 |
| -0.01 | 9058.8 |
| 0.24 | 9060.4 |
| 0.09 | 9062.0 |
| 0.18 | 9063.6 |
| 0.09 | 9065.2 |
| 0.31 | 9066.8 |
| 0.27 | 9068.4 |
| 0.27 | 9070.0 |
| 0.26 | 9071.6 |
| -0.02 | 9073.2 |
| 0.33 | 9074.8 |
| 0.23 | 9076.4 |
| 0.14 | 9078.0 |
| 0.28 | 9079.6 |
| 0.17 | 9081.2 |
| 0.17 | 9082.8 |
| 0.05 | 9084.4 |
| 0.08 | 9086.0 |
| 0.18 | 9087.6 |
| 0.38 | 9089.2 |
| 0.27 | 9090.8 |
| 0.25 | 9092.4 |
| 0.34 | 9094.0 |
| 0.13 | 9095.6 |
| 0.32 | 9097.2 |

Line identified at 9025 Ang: H-gamma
